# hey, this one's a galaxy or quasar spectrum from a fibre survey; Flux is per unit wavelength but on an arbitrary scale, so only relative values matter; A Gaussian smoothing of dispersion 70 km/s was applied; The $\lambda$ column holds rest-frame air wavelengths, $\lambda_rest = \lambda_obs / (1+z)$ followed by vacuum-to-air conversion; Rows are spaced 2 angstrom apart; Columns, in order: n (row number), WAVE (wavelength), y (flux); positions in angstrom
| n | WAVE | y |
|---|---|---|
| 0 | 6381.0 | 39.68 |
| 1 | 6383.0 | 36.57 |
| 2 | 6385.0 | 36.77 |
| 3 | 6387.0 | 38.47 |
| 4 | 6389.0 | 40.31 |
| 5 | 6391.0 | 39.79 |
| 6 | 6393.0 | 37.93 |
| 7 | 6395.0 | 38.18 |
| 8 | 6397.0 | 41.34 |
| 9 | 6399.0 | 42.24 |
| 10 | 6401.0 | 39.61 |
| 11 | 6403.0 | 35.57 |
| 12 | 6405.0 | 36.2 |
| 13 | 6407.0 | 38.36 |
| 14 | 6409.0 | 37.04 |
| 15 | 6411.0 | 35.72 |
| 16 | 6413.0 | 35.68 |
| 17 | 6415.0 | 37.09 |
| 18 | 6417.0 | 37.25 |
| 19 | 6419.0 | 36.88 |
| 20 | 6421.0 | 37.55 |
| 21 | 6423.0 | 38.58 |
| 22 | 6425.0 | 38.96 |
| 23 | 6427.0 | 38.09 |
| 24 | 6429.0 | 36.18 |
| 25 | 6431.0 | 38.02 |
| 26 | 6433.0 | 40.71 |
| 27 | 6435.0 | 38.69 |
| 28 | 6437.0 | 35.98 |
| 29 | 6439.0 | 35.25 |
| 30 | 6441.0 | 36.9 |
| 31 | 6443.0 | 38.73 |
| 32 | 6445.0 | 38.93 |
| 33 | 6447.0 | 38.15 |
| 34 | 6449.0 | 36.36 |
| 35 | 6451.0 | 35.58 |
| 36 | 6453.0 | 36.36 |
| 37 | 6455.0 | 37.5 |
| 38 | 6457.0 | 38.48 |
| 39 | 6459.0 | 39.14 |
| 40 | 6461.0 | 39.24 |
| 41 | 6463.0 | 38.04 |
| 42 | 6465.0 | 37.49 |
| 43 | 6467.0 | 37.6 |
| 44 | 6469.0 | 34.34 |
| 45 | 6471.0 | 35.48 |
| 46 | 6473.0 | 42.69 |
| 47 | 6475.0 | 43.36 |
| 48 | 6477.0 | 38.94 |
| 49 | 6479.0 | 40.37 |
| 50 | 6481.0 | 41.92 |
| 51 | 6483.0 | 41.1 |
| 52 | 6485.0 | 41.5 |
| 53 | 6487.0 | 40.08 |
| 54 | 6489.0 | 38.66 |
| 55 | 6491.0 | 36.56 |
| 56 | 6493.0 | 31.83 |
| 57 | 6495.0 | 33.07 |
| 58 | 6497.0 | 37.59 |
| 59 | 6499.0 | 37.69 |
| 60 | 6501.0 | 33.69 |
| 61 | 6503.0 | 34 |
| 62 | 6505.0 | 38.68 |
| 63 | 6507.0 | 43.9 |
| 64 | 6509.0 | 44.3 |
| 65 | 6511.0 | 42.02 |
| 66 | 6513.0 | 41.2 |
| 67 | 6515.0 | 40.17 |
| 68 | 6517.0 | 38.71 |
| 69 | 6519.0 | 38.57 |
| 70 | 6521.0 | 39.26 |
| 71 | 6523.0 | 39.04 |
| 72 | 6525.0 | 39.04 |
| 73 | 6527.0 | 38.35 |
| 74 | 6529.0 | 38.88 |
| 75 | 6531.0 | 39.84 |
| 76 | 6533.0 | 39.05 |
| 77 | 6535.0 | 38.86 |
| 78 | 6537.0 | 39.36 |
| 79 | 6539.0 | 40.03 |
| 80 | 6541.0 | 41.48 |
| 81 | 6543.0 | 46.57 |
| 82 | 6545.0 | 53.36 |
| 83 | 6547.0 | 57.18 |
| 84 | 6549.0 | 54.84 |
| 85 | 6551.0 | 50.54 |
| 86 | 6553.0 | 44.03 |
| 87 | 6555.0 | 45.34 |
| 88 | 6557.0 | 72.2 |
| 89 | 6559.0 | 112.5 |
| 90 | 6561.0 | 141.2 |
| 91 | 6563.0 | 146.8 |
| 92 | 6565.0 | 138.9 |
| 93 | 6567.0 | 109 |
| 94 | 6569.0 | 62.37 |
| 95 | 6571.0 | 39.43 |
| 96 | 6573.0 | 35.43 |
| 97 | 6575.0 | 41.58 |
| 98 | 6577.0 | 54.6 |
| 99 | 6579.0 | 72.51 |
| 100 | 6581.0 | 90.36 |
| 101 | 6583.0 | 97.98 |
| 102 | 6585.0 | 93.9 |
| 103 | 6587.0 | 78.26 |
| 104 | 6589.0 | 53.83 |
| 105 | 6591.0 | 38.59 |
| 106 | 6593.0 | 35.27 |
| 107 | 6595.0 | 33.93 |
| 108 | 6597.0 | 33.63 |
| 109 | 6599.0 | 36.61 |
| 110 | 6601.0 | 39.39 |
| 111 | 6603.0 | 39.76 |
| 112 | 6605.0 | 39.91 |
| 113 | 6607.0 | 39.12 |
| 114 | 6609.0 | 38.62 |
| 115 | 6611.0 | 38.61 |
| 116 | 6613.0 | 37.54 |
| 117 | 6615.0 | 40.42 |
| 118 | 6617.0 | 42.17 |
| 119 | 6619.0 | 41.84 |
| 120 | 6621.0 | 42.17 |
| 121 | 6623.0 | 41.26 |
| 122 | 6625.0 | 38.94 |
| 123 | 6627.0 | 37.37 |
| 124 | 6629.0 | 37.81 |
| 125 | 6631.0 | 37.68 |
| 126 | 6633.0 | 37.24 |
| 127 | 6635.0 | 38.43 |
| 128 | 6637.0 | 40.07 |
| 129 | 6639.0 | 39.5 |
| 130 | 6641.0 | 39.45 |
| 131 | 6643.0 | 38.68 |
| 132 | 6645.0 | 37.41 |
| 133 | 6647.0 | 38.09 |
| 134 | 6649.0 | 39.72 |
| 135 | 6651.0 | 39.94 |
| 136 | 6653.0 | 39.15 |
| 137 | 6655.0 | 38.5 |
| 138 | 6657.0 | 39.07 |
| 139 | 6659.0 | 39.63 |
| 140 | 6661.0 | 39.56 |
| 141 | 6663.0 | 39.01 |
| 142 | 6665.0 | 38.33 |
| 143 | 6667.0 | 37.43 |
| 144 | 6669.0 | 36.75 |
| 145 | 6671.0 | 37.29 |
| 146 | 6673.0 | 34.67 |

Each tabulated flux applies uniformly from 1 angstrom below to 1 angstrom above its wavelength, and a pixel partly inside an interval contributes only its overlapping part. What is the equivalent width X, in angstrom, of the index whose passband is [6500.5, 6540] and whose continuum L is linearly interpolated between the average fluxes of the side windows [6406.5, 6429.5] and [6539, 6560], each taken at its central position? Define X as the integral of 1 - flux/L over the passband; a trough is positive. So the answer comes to 9.9 angstrom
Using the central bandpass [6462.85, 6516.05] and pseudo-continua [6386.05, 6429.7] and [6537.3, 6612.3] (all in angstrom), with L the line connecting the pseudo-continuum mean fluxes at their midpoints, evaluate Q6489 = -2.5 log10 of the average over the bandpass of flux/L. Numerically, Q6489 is 0.26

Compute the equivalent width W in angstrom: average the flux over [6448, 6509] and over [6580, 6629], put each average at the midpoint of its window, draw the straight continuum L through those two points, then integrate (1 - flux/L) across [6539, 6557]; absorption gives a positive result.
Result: -2.7 angstrom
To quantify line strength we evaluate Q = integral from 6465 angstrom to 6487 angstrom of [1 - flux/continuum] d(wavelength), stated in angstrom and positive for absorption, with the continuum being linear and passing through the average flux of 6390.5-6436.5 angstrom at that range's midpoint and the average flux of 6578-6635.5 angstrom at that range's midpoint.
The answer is 0.8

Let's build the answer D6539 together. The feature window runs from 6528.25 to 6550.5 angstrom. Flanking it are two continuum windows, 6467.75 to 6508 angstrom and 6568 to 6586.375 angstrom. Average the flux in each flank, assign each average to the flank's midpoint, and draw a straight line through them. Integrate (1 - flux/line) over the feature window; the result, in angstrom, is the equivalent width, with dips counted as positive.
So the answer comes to 3.9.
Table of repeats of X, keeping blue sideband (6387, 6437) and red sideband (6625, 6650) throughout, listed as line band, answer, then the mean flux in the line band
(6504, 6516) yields -1.08 angstrom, 41.7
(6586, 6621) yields -2.93 angstrom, 41.6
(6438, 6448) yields 0.15 angstrom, 37.6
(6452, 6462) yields 0.01 angstrom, 38.1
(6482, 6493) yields -0.18 angstrom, 38.9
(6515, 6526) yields -0.21 angstrom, 39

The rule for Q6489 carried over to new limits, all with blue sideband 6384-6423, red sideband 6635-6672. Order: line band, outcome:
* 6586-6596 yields -0.24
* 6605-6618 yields -0.02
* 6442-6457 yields 0.02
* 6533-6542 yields -0.04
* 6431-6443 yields 0.01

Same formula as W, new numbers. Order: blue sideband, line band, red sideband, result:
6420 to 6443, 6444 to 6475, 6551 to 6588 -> 5.7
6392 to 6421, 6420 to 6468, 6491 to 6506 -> -1.3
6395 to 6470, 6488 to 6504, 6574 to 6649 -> 2.1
